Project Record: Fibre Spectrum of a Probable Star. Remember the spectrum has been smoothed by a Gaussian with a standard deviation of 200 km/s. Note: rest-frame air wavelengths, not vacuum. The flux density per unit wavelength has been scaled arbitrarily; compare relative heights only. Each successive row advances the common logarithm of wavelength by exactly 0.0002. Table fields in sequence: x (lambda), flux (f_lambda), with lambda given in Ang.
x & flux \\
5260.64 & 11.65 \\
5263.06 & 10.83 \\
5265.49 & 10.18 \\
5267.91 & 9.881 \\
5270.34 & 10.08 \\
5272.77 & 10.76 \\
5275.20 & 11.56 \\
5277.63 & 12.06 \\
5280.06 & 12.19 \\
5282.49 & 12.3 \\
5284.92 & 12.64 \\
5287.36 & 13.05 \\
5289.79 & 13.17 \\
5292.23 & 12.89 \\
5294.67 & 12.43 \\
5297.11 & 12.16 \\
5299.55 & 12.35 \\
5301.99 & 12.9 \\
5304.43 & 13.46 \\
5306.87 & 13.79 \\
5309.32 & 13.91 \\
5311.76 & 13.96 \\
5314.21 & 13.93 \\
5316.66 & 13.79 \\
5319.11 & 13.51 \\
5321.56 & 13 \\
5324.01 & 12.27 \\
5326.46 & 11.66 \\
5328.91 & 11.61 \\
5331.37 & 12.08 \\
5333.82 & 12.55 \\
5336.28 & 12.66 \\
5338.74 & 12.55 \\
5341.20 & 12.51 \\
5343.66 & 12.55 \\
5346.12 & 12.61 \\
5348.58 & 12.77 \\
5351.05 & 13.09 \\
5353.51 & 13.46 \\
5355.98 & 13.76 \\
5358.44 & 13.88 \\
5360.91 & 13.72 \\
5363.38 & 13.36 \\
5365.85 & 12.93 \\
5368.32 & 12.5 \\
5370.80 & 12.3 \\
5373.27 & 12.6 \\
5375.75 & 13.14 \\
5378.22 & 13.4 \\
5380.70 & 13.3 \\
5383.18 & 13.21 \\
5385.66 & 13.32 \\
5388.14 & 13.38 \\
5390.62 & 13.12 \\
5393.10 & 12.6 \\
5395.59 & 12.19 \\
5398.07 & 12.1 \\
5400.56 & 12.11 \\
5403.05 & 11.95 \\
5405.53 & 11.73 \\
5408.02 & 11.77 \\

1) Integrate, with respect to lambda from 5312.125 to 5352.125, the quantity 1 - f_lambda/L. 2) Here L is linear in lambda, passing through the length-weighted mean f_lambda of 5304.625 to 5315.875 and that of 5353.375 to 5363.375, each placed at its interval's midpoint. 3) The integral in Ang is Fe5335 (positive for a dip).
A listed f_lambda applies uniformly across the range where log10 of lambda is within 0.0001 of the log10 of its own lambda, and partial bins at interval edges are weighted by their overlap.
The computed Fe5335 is 3.1 Ang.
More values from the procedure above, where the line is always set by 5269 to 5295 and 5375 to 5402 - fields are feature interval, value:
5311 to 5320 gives -1.07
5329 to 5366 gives -1.02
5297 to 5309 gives -0.82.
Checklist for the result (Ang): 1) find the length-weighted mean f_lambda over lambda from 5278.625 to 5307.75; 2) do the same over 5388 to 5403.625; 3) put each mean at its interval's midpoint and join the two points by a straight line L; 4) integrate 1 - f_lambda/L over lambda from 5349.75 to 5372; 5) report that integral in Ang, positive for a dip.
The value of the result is -1.2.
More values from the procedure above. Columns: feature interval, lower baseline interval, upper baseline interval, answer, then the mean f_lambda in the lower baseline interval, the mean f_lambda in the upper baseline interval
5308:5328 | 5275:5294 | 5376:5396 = -0.80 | 12.5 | 13.1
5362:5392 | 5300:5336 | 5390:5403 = -1.30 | 13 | 12.3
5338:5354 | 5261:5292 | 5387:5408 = -0.97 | 11.6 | 12.4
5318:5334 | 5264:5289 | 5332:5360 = 0.20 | 11.5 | 12.9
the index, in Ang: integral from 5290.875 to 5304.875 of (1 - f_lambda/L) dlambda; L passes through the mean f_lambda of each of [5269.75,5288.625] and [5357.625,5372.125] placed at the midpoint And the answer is -0.6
